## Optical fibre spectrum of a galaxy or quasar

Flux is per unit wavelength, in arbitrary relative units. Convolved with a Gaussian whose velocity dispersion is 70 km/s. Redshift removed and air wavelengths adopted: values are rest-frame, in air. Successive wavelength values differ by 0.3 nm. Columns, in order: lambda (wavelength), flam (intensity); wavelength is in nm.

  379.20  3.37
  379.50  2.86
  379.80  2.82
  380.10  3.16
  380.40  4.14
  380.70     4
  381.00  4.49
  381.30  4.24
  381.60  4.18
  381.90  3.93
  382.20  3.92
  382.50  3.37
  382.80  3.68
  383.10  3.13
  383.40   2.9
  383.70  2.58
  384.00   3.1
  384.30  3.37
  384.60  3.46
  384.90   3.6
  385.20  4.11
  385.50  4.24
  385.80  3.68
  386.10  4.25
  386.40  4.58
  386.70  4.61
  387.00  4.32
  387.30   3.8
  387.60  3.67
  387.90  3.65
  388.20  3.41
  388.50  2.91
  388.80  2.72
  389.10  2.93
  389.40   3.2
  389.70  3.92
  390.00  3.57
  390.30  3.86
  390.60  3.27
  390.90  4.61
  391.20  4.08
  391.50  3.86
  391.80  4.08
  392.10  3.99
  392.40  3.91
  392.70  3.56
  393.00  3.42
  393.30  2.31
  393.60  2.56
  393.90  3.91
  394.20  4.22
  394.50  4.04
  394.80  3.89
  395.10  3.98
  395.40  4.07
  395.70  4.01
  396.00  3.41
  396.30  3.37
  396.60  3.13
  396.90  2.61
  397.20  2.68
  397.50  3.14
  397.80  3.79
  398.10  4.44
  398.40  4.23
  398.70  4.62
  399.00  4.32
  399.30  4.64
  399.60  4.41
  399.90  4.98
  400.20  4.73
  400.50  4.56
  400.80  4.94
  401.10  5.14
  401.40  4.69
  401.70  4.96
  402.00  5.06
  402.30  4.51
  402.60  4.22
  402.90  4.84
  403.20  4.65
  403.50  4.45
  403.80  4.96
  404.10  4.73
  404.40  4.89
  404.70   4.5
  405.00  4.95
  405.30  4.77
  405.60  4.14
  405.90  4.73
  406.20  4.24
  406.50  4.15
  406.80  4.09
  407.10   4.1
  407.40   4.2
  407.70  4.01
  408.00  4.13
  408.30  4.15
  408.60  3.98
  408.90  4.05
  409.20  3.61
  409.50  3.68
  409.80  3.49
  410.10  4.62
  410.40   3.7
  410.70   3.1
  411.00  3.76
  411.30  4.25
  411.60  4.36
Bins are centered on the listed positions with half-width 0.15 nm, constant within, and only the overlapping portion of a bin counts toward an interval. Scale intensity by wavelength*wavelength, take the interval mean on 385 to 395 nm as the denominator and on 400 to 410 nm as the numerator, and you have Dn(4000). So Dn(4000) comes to 1.28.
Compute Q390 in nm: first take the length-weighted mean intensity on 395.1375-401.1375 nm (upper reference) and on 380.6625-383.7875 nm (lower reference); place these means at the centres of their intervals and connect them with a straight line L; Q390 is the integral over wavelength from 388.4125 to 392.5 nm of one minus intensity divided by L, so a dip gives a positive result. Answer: 0.24 nm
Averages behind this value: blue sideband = 3.68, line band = 3.64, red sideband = 4.04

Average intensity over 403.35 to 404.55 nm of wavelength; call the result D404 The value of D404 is 4.76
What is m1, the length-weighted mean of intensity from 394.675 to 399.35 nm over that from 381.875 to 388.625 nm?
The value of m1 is 1.02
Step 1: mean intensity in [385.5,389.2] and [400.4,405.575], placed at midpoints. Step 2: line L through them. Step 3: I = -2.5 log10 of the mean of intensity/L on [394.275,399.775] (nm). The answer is 0.14 mag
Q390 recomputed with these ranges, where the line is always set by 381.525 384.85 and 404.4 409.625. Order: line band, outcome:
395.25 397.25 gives 0.257 nm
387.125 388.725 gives 0.047 nm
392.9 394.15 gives 0.211 nm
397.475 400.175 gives -0.281 nm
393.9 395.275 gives -0.080 nm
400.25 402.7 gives -0.445 nm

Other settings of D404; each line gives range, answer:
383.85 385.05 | 3.38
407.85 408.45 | 4.14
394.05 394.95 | 4.05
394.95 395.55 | 4.03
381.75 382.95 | 3.72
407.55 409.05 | 4.06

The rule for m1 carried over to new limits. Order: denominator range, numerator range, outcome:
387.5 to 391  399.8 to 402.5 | 1.40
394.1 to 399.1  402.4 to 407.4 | 1.20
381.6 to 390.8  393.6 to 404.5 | 1.17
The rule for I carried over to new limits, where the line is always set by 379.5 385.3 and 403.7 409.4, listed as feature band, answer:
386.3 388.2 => -0.09 mag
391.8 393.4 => 0.10 mag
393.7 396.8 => 0.06 mag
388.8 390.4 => 0.11 mag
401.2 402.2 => -0.17 mag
